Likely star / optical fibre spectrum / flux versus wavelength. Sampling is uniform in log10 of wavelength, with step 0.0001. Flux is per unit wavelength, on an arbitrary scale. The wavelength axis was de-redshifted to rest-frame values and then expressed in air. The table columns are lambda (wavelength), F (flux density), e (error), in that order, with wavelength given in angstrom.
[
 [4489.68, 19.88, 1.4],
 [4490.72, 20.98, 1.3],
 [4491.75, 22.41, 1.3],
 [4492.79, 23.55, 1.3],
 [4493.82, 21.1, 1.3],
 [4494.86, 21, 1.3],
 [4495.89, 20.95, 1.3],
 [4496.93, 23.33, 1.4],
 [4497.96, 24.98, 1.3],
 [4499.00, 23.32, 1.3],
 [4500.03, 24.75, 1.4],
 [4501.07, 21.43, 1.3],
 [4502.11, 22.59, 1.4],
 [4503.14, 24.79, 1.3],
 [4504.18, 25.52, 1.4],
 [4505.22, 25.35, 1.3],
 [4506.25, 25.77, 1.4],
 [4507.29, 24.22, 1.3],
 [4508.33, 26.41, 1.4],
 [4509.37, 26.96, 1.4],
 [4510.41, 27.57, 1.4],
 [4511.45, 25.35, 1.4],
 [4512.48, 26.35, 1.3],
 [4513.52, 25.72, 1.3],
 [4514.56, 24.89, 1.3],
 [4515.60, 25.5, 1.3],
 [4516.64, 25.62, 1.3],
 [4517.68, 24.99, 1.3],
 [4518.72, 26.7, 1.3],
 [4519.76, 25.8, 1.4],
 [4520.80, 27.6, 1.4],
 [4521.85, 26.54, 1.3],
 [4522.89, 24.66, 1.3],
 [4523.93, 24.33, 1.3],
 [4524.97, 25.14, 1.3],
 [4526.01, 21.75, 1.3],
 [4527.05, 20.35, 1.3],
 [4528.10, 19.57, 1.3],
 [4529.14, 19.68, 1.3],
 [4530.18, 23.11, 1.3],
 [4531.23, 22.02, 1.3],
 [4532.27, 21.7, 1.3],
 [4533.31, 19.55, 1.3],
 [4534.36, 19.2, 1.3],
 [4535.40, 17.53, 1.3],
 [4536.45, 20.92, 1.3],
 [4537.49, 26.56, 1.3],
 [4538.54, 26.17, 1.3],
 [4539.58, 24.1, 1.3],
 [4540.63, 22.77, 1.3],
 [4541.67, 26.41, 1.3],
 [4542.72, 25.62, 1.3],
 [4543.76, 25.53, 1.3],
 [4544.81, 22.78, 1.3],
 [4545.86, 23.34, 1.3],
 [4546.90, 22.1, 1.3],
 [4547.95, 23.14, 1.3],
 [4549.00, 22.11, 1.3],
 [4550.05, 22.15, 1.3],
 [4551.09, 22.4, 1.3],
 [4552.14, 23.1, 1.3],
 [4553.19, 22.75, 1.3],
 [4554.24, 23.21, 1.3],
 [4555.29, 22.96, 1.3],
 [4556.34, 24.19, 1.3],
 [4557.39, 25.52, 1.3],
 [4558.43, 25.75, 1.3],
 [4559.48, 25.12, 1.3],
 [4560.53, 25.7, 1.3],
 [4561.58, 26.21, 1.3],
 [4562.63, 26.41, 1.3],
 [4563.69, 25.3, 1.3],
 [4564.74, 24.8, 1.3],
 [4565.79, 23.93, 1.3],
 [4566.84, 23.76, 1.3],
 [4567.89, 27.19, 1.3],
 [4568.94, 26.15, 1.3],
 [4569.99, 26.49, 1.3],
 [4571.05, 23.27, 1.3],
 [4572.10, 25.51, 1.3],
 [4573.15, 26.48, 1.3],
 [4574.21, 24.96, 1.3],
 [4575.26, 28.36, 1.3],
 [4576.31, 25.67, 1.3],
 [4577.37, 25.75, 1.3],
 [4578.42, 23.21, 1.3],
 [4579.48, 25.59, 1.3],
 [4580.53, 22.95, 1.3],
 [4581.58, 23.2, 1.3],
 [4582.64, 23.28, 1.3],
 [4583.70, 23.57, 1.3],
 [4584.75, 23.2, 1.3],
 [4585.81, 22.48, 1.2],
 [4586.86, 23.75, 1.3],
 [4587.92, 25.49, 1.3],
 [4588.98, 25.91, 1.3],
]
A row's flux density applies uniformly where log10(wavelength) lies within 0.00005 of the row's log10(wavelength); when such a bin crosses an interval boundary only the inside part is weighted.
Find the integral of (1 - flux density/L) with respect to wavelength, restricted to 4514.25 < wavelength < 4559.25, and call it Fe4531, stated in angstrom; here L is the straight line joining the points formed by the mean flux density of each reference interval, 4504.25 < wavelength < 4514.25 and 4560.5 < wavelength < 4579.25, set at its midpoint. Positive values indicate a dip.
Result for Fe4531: 3.9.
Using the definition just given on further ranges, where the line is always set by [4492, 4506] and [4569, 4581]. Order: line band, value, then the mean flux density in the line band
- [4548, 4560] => 0.6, 23.6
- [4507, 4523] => -1.5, 26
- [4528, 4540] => 1.2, 21.7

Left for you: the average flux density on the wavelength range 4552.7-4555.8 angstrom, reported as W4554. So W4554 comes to 23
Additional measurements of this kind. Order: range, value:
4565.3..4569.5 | 25.3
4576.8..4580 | 24.8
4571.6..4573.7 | 25.9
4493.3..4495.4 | 21.1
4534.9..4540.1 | 23.1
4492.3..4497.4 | 22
